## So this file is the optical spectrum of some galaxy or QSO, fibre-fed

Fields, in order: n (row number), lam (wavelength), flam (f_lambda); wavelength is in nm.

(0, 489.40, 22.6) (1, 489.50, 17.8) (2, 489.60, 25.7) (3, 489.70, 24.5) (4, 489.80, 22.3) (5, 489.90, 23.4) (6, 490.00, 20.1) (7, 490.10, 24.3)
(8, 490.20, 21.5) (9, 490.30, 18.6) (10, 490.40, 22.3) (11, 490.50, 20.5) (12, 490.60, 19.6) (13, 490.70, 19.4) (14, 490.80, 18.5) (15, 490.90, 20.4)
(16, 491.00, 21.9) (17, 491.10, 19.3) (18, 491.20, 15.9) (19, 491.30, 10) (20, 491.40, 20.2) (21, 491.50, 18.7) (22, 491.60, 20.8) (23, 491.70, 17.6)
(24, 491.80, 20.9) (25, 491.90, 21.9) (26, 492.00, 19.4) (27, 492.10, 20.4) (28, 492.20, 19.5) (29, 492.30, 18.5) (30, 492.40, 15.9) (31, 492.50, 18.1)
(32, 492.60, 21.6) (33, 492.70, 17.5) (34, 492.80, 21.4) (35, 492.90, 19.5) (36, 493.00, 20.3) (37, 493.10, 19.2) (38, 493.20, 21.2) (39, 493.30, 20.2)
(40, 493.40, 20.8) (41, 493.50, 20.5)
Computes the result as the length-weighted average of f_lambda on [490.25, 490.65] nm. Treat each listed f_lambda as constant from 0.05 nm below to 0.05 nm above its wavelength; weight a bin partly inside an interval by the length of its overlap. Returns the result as 20.2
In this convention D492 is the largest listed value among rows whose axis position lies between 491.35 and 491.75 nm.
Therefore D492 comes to 20.8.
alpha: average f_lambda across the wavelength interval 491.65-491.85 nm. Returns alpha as 19.3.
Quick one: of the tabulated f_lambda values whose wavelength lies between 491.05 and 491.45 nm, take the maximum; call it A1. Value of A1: 20.2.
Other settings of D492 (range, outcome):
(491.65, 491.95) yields 21.9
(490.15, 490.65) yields 22.3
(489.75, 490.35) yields 24.3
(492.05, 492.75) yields 21.6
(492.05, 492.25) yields 20.4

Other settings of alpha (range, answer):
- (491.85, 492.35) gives 19.9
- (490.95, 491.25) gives 19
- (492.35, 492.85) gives 18.9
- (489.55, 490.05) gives 23.2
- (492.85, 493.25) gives 20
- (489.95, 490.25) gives 22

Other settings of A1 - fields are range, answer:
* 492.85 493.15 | 20.3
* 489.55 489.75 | 25.7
